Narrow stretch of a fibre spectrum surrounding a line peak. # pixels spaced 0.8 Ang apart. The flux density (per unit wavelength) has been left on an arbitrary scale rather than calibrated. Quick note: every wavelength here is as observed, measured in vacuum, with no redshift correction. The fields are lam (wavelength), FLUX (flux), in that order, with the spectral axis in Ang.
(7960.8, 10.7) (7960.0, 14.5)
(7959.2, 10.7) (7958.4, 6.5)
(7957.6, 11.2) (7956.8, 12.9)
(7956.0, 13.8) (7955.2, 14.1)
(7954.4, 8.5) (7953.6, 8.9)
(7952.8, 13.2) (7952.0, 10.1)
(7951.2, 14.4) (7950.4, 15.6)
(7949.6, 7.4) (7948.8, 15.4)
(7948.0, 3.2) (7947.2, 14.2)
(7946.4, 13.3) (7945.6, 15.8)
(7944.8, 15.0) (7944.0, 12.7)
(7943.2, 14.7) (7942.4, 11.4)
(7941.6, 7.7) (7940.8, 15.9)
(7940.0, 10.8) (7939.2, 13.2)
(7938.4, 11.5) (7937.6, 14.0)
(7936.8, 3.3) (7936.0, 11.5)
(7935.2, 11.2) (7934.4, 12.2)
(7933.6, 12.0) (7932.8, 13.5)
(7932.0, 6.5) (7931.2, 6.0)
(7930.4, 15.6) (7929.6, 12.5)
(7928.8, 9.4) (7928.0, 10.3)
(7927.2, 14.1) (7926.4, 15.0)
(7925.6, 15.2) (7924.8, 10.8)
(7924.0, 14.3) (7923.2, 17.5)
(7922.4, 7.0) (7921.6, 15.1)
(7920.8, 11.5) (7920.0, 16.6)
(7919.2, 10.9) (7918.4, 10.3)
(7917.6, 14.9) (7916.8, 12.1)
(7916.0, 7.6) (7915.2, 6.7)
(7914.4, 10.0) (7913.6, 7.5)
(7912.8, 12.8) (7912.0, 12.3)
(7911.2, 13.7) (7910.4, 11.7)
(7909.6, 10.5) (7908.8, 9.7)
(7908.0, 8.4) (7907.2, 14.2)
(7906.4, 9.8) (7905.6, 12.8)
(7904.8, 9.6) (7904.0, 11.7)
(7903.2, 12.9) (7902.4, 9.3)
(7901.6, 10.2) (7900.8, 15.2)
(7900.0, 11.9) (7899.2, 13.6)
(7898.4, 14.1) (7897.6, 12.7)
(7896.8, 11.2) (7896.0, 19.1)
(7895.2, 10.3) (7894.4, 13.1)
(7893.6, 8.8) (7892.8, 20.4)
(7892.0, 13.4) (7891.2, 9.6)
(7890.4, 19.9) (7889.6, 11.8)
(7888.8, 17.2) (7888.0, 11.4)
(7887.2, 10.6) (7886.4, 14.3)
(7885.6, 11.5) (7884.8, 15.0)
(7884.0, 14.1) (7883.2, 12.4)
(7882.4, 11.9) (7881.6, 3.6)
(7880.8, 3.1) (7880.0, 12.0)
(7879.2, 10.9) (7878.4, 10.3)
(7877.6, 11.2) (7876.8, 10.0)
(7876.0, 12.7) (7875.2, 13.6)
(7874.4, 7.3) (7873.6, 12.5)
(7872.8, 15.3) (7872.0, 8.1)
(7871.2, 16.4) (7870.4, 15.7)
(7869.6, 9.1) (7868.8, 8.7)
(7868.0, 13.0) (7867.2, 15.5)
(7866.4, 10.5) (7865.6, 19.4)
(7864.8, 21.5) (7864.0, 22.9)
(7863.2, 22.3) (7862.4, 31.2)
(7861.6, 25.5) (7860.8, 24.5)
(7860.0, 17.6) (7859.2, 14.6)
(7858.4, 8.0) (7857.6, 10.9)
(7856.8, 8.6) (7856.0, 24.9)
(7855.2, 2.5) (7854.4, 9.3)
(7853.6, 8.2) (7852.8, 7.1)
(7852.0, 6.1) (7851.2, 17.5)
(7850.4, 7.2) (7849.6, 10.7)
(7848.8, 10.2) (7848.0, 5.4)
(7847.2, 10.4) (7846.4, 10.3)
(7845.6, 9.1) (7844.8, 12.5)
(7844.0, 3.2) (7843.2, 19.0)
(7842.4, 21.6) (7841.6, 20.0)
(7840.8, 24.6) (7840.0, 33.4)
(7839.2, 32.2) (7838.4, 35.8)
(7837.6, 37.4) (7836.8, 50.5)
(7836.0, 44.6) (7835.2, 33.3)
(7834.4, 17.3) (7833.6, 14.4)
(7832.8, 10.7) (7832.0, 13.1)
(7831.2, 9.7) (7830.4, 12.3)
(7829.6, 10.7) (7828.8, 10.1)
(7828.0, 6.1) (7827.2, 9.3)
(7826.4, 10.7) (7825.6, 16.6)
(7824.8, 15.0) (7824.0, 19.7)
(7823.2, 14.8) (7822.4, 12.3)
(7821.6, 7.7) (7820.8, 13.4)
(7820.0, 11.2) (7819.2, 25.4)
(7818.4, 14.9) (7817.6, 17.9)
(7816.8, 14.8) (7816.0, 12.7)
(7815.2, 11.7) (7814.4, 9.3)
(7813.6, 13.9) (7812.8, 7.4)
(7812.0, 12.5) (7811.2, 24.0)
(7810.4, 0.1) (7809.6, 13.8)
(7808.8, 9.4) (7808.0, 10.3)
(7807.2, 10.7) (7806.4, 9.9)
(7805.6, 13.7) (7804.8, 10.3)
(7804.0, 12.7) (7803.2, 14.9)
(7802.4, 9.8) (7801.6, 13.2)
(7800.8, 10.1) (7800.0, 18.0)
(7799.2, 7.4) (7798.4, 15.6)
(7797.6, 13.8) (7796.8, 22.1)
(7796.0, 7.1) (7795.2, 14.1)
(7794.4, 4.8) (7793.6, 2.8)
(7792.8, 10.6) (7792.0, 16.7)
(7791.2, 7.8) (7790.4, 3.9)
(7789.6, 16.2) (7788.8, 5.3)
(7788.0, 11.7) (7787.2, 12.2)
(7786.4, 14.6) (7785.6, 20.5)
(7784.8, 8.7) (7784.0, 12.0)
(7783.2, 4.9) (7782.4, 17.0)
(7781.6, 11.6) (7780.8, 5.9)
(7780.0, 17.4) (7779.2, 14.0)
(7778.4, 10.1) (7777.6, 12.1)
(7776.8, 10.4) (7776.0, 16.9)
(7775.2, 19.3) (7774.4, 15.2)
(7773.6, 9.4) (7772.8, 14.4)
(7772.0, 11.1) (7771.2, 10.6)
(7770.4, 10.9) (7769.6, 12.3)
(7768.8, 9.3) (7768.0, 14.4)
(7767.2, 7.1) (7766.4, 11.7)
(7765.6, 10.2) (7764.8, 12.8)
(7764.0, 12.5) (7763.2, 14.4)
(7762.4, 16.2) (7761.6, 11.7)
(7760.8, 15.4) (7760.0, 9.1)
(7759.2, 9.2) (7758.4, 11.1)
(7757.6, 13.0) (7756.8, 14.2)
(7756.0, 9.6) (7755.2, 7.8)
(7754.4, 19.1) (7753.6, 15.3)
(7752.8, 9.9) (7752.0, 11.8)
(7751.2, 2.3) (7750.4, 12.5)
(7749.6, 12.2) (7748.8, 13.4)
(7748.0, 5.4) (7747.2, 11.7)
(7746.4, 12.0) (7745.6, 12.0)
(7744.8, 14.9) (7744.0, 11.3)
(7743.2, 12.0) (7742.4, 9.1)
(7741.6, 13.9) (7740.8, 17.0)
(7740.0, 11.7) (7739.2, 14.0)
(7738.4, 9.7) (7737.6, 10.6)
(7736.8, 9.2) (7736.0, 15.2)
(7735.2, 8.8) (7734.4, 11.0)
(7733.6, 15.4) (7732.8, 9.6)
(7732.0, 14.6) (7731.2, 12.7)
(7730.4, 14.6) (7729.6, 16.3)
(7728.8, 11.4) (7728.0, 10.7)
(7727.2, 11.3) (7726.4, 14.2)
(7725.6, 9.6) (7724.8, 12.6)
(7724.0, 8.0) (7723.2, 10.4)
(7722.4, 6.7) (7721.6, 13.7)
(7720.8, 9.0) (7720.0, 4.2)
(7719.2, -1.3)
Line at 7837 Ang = Halpha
